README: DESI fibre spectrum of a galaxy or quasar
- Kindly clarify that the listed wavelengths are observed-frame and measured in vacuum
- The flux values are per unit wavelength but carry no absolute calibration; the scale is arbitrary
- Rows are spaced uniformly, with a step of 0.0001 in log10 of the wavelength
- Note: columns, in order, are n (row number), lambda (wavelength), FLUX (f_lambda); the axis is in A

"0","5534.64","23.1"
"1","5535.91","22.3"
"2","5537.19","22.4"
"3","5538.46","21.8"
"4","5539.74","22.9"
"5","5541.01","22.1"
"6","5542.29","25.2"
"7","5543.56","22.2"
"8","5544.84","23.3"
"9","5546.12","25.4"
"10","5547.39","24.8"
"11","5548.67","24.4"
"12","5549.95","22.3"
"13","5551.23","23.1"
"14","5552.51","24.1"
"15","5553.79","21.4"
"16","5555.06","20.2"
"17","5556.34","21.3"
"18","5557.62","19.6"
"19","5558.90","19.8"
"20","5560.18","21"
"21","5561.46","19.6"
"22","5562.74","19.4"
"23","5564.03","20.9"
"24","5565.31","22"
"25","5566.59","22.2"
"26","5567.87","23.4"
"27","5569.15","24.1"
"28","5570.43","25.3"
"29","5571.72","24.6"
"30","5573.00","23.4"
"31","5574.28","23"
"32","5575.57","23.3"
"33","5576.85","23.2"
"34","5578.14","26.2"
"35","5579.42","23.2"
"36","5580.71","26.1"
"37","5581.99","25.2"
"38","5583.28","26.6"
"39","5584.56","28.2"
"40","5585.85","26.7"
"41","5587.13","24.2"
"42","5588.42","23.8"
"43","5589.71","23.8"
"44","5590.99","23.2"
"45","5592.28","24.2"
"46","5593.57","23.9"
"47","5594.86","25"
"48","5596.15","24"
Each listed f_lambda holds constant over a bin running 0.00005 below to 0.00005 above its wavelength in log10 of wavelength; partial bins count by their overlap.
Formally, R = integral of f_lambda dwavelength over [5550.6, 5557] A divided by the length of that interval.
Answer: 22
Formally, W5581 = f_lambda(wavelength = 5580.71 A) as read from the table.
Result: 26.1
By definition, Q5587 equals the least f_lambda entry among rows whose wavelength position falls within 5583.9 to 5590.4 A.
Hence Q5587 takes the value 23.8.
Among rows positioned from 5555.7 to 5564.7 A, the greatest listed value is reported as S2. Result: 21.3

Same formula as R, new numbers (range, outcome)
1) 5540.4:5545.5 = 23.2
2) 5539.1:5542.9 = 23.4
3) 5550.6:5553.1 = 23.6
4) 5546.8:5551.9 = 23.6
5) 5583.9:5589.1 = 25.7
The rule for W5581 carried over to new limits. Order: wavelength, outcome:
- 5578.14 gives 26.2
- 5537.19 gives 22.4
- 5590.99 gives 23.2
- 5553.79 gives 21.4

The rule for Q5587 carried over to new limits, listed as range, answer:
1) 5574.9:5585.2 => 23.2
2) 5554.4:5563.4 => 19.4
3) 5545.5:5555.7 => 20.2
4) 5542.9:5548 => 22.2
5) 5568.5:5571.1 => 24.1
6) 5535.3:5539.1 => 21.8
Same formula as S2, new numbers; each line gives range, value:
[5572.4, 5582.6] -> 26.2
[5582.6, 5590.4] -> 28.2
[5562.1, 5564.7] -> 20.9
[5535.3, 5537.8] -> 22.4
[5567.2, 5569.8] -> 24.1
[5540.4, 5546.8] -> 25.4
